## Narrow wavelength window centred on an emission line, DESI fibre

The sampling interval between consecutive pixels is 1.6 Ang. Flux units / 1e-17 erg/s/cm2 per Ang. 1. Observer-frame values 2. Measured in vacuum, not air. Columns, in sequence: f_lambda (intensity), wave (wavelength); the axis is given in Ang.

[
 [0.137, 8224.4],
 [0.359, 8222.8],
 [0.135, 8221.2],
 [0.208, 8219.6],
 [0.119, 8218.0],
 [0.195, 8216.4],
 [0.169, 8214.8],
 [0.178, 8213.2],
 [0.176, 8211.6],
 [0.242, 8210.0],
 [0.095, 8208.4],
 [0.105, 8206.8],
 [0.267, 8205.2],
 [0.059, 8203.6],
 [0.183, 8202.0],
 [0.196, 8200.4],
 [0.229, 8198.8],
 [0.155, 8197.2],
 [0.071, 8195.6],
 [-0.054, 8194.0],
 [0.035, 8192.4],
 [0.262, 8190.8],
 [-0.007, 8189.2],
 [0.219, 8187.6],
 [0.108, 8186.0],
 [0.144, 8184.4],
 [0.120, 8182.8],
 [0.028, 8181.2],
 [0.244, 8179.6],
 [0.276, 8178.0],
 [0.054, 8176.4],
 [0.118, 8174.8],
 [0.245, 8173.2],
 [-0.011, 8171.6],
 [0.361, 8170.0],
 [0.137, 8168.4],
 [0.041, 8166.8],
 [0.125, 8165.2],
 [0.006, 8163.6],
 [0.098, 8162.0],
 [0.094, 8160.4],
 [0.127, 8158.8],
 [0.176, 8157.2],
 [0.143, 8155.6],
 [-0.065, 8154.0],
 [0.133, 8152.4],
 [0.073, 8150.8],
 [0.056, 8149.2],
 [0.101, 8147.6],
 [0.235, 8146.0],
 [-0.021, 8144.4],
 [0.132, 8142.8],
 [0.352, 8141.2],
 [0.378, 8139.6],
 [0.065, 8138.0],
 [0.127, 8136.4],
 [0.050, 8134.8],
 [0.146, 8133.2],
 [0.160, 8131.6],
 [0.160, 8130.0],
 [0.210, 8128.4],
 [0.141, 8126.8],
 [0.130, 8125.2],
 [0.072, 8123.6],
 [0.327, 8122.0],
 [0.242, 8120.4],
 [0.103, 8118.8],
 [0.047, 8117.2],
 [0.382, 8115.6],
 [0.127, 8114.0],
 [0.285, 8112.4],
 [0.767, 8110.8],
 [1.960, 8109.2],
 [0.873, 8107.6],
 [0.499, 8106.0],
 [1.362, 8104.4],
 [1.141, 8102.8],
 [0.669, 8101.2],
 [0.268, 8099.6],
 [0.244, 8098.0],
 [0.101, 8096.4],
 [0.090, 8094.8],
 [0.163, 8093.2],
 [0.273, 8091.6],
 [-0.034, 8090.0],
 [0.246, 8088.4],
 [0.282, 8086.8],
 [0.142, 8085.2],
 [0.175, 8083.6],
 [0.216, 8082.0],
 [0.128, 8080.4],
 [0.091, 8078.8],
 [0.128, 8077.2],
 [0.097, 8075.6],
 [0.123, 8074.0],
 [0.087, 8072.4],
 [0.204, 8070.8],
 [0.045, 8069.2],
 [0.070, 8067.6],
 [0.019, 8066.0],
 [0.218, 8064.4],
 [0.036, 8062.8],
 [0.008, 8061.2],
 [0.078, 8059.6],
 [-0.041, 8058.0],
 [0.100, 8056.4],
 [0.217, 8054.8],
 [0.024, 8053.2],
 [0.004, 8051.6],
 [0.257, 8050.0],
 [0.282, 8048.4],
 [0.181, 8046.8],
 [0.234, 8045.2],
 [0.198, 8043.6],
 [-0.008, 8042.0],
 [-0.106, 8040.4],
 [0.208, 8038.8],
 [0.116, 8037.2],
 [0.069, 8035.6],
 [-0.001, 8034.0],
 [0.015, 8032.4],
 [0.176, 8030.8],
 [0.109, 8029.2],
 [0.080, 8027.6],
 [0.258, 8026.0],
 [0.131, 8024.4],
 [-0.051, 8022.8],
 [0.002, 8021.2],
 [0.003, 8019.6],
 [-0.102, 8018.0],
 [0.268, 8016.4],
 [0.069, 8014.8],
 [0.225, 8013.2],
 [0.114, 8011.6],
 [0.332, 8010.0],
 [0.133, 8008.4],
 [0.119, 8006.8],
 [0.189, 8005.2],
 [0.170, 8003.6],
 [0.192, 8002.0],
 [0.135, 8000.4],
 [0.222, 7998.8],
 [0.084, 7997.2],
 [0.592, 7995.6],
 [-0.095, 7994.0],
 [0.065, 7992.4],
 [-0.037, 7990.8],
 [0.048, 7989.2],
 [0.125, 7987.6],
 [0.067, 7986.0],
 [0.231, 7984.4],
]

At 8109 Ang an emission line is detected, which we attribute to [O II]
